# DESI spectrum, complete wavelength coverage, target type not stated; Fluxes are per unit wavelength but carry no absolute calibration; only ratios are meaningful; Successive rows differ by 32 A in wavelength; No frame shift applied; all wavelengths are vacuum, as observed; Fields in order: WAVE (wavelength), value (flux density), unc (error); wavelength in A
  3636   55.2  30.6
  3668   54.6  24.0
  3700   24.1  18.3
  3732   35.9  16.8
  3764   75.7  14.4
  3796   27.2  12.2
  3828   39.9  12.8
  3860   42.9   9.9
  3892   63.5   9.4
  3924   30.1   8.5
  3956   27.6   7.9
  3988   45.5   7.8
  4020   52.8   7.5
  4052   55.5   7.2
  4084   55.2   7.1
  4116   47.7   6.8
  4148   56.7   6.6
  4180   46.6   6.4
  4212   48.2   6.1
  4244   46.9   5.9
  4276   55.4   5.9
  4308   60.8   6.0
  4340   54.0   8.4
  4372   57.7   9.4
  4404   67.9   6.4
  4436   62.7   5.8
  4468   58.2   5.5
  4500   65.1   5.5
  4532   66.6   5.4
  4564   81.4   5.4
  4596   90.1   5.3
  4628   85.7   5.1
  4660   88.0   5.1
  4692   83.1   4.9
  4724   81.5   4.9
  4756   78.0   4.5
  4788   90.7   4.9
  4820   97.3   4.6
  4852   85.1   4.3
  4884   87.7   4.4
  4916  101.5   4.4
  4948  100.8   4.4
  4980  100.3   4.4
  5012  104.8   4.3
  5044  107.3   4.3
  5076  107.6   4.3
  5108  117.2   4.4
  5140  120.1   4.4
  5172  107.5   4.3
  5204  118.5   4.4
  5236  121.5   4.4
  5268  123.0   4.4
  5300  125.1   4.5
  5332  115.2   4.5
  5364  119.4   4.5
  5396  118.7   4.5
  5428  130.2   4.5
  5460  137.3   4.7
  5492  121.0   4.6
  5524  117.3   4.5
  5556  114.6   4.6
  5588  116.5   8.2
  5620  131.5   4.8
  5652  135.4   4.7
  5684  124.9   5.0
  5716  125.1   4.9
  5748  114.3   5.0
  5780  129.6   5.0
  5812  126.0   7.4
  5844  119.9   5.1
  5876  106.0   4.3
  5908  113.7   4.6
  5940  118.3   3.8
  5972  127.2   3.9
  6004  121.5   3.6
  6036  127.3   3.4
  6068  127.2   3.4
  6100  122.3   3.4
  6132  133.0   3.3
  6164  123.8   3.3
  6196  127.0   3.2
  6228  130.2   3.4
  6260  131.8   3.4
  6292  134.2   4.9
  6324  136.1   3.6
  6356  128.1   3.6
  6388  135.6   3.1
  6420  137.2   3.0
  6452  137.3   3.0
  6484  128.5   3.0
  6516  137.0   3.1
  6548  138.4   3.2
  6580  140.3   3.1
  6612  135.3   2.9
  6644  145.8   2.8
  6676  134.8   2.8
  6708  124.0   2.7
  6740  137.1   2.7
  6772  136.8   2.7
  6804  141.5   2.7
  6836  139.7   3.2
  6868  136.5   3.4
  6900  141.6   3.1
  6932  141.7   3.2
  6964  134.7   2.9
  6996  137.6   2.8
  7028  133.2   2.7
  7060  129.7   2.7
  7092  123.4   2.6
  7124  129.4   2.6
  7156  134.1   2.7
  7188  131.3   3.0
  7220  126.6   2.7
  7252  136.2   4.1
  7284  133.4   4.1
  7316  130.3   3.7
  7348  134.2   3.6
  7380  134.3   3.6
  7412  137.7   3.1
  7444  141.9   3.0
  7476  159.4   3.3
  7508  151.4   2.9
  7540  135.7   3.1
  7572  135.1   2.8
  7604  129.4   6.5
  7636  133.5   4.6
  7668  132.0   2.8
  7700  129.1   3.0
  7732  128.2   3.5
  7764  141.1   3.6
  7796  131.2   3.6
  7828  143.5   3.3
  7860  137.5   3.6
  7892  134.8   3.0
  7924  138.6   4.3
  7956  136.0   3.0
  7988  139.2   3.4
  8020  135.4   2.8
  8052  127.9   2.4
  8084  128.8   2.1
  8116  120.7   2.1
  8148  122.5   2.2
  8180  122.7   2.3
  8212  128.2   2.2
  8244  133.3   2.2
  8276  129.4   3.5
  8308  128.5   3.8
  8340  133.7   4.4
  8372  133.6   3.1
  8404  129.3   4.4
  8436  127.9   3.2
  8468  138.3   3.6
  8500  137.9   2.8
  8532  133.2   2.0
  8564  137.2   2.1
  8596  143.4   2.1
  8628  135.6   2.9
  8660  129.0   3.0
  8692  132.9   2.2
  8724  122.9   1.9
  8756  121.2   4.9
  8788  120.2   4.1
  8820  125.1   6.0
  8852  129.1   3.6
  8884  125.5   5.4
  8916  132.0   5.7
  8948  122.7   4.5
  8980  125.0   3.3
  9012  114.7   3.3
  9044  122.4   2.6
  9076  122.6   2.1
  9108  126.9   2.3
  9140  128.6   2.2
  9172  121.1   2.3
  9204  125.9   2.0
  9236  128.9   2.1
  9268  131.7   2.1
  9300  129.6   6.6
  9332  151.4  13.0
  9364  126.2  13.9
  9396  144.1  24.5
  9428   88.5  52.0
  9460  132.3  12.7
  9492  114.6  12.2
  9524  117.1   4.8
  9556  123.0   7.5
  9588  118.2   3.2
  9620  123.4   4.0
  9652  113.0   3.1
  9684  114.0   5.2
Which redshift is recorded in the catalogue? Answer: 0.138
